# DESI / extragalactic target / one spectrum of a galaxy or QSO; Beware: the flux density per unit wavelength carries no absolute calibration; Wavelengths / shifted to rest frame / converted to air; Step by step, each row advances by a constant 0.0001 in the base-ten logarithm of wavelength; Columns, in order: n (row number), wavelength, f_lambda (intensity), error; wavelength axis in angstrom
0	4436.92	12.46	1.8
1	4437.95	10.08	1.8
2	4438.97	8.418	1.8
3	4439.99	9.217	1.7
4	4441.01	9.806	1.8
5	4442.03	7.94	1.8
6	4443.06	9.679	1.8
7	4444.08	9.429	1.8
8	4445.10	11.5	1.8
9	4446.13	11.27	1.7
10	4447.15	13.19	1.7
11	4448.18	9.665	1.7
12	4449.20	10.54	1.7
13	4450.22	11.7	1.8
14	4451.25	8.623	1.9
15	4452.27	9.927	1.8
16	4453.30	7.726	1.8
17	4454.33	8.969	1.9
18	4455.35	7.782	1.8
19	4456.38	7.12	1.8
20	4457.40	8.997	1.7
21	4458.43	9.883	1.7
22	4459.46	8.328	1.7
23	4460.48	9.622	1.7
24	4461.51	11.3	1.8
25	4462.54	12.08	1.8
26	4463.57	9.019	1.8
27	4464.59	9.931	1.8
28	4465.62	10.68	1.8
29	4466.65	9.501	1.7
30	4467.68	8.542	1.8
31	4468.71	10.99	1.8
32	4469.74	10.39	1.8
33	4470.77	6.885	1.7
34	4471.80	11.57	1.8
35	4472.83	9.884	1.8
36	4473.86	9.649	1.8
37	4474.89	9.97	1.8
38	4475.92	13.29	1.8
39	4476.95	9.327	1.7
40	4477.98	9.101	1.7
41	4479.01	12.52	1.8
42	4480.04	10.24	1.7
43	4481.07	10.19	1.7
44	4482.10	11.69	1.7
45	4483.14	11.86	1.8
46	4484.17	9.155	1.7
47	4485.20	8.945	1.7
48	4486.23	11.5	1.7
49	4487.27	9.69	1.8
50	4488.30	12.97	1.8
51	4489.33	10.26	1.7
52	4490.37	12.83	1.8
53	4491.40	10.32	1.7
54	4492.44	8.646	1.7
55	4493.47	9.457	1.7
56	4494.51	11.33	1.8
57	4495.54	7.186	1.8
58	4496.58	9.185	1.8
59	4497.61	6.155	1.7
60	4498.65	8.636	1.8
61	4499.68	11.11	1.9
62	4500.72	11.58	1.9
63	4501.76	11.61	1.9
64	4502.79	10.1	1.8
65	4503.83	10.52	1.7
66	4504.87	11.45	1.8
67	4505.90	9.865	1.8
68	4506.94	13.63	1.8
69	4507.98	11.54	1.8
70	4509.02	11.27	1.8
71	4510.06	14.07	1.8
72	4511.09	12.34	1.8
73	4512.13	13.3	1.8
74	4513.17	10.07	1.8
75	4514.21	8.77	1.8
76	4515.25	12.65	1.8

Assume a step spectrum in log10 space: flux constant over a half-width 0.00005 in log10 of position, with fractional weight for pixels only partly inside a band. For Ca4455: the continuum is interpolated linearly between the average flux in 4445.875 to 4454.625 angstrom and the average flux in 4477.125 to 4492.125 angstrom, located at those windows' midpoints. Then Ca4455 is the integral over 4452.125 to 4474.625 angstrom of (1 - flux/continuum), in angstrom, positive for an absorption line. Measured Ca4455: 2.0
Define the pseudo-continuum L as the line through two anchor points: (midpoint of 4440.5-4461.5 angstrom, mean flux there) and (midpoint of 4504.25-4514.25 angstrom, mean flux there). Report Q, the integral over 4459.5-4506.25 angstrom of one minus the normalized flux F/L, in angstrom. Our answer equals 2.4 angstrom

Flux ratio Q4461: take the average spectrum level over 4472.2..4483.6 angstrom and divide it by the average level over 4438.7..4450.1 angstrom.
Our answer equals 1.05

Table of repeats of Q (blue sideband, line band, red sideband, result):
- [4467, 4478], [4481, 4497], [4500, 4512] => 0.70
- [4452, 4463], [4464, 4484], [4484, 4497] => -1.28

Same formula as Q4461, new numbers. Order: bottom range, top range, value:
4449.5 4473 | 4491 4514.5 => 1.11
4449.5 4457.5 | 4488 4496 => 1.16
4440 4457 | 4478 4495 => 1.10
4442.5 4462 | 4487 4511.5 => 1.09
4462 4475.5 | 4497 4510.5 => 1.09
